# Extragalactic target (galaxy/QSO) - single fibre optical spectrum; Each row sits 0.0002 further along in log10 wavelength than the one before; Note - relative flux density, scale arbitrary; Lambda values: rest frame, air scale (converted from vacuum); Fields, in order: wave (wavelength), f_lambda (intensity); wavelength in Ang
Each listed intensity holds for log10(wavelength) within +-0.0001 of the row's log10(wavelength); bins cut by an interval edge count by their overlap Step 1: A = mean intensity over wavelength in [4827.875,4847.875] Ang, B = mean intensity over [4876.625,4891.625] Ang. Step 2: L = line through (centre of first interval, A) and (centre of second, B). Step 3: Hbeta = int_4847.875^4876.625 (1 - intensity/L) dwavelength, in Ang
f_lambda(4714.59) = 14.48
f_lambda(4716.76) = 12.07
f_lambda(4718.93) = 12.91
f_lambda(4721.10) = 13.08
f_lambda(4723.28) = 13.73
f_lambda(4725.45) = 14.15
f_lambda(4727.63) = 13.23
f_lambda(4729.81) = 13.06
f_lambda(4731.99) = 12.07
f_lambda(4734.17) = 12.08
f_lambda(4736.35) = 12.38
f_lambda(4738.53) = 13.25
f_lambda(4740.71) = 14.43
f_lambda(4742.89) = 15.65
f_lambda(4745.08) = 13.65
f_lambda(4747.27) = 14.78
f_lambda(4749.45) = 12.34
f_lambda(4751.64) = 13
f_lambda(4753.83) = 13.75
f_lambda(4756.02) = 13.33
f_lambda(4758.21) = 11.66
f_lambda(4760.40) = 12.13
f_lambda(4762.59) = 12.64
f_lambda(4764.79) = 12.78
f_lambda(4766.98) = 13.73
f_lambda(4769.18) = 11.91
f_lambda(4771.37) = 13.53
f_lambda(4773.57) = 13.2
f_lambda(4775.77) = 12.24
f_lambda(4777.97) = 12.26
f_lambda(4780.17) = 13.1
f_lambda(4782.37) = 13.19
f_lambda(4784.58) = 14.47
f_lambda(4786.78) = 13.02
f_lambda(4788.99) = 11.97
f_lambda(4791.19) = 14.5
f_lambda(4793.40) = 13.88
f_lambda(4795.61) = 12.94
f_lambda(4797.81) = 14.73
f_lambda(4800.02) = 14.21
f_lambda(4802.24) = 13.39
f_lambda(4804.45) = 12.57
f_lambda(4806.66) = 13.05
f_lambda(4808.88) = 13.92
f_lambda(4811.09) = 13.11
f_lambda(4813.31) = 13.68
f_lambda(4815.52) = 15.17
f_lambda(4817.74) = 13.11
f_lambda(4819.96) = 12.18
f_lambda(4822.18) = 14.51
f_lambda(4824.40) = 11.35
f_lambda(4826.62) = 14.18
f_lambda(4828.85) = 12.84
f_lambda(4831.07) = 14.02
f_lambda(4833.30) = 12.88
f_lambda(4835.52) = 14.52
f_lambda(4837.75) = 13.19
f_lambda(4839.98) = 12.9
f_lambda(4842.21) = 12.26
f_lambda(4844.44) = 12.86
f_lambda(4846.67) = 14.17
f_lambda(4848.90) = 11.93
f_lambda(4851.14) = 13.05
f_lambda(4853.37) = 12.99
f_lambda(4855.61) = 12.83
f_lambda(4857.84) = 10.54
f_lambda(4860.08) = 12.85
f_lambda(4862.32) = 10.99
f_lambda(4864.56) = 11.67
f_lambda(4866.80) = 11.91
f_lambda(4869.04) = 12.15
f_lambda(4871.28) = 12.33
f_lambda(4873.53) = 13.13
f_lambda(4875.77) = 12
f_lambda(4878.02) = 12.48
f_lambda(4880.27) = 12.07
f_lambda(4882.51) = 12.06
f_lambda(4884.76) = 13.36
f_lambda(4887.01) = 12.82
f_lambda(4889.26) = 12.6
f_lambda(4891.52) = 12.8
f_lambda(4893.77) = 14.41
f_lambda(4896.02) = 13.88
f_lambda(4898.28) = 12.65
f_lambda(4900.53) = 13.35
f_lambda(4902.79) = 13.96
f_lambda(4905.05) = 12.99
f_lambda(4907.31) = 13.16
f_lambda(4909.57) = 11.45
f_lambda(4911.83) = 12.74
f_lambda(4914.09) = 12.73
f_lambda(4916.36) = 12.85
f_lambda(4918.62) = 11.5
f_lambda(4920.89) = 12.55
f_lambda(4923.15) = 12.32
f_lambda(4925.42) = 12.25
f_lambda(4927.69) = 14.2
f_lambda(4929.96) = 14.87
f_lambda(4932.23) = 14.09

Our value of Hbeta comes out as 1.6 Ang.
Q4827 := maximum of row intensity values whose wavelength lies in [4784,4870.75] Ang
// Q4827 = 15.17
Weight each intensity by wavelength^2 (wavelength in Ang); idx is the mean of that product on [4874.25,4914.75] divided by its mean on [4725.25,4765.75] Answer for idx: 1.04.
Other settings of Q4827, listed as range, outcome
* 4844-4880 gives 14.17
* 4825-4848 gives 14.52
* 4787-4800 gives 14.73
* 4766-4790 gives 14.47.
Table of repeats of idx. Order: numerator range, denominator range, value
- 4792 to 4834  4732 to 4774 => 1.05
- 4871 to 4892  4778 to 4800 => 0.97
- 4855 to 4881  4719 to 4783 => 0.97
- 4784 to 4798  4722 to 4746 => 1.03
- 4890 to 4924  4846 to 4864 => 1.07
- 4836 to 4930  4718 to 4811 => 1.01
